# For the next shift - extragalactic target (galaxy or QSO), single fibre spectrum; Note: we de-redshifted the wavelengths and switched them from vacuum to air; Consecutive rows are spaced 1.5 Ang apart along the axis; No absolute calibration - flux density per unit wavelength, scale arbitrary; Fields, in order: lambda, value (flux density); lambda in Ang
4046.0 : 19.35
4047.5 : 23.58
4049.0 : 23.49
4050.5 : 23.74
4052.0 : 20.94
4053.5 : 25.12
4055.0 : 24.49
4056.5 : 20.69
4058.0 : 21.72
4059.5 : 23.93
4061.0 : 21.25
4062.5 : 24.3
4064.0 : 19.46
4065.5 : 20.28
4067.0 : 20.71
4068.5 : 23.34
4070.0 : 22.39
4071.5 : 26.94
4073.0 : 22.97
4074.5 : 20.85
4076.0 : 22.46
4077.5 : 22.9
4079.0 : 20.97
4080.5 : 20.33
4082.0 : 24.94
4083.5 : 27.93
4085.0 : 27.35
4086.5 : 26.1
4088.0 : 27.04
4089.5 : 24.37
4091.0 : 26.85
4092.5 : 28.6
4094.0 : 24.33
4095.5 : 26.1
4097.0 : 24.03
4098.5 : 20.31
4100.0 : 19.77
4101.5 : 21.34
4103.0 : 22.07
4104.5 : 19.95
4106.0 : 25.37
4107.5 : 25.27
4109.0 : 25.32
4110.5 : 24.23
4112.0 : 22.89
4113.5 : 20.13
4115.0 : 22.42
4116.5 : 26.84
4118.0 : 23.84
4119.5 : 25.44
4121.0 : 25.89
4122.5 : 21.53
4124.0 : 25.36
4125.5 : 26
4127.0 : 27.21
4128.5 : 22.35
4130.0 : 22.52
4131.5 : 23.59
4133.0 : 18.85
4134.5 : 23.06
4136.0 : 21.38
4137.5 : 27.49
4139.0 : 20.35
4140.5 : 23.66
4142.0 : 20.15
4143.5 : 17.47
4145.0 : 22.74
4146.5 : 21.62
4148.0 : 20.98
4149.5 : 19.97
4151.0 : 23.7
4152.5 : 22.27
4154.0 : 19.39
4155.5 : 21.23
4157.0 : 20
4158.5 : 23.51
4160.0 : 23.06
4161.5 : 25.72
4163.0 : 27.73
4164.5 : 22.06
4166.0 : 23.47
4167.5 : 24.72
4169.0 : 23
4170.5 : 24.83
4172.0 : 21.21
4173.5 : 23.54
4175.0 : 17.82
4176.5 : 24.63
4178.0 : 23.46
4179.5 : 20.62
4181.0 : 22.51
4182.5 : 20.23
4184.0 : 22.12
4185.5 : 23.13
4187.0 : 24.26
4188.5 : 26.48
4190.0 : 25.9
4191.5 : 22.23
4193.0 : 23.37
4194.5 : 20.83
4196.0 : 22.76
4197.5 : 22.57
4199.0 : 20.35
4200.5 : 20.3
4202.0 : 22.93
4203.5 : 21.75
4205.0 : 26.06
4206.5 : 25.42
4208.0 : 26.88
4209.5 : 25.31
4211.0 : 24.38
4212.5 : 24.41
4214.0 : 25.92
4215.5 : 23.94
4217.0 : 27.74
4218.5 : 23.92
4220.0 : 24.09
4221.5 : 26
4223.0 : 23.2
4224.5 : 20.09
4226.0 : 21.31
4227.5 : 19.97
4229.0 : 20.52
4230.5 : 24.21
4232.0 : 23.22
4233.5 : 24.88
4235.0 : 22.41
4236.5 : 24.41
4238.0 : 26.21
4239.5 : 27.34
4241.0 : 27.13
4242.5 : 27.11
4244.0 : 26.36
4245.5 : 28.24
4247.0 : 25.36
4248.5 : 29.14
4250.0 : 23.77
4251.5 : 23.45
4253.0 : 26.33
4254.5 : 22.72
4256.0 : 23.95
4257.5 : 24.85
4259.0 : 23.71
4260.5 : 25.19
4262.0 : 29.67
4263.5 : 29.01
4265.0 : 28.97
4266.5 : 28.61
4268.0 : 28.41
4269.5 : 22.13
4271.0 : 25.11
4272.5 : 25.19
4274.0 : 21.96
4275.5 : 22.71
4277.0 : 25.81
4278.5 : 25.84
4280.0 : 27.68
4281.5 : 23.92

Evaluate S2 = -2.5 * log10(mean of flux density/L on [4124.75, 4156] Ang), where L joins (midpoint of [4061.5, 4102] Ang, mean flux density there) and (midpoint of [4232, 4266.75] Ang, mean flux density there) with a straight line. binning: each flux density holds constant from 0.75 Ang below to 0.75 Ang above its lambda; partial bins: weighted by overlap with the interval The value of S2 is 0.103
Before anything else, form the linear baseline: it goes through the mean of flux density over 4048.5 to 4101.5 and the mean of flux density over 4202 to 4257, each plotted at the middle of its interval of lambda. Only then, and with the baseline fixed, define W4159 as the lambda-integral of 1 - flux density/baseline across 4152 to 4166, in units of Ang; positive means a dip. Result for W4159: 0.73 Ang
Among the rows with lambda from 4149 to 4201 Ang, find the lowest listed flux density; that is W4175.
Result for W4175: 17.82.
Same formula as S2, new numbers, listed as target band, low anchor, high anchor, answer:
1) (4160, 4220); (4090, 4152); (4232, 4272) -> 0.05 mag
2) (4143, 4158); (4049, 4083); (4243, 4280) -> 0.14 mag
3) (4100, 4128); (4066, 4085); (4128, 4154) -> -0.07 mag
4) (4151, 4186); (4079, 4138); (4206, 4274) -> 0.09 mag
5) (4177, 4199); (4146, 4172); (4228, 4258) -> 0.03 mag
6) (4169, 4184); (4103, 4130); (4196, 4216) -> 0.08 mag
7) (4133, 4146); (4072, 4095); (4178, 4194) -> 0.09 mag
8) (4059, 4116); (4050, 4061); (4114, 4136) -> -0.01 mag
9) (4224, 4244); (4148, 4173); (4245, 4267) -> 0.07 mag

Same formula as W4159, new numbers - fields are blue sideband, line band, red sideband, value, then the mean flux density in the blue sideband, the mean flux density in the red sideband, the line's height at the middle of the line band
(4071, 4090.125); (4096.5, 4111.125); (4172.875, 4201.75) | 0.7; 24.2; 22.5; 23.8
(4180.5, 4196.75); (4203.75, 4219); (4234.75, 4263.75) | -0.8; 23.1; 25.8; 24.1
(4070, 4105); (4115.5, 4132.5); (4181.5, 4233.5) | -0.5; 23.8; 23.4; 23.7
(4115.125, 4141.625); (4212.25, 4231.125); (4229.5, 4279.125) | 1.2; 23.8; 25.5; 25.1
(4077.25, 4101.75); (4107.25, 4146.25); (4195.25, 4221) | 1.7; 24.4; 24.1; 24.3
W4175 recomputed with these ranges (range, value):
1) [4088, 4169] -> 17.47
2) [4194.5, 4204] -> 20.3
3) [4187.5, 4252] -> 19.97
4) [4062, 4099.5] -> 19.46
